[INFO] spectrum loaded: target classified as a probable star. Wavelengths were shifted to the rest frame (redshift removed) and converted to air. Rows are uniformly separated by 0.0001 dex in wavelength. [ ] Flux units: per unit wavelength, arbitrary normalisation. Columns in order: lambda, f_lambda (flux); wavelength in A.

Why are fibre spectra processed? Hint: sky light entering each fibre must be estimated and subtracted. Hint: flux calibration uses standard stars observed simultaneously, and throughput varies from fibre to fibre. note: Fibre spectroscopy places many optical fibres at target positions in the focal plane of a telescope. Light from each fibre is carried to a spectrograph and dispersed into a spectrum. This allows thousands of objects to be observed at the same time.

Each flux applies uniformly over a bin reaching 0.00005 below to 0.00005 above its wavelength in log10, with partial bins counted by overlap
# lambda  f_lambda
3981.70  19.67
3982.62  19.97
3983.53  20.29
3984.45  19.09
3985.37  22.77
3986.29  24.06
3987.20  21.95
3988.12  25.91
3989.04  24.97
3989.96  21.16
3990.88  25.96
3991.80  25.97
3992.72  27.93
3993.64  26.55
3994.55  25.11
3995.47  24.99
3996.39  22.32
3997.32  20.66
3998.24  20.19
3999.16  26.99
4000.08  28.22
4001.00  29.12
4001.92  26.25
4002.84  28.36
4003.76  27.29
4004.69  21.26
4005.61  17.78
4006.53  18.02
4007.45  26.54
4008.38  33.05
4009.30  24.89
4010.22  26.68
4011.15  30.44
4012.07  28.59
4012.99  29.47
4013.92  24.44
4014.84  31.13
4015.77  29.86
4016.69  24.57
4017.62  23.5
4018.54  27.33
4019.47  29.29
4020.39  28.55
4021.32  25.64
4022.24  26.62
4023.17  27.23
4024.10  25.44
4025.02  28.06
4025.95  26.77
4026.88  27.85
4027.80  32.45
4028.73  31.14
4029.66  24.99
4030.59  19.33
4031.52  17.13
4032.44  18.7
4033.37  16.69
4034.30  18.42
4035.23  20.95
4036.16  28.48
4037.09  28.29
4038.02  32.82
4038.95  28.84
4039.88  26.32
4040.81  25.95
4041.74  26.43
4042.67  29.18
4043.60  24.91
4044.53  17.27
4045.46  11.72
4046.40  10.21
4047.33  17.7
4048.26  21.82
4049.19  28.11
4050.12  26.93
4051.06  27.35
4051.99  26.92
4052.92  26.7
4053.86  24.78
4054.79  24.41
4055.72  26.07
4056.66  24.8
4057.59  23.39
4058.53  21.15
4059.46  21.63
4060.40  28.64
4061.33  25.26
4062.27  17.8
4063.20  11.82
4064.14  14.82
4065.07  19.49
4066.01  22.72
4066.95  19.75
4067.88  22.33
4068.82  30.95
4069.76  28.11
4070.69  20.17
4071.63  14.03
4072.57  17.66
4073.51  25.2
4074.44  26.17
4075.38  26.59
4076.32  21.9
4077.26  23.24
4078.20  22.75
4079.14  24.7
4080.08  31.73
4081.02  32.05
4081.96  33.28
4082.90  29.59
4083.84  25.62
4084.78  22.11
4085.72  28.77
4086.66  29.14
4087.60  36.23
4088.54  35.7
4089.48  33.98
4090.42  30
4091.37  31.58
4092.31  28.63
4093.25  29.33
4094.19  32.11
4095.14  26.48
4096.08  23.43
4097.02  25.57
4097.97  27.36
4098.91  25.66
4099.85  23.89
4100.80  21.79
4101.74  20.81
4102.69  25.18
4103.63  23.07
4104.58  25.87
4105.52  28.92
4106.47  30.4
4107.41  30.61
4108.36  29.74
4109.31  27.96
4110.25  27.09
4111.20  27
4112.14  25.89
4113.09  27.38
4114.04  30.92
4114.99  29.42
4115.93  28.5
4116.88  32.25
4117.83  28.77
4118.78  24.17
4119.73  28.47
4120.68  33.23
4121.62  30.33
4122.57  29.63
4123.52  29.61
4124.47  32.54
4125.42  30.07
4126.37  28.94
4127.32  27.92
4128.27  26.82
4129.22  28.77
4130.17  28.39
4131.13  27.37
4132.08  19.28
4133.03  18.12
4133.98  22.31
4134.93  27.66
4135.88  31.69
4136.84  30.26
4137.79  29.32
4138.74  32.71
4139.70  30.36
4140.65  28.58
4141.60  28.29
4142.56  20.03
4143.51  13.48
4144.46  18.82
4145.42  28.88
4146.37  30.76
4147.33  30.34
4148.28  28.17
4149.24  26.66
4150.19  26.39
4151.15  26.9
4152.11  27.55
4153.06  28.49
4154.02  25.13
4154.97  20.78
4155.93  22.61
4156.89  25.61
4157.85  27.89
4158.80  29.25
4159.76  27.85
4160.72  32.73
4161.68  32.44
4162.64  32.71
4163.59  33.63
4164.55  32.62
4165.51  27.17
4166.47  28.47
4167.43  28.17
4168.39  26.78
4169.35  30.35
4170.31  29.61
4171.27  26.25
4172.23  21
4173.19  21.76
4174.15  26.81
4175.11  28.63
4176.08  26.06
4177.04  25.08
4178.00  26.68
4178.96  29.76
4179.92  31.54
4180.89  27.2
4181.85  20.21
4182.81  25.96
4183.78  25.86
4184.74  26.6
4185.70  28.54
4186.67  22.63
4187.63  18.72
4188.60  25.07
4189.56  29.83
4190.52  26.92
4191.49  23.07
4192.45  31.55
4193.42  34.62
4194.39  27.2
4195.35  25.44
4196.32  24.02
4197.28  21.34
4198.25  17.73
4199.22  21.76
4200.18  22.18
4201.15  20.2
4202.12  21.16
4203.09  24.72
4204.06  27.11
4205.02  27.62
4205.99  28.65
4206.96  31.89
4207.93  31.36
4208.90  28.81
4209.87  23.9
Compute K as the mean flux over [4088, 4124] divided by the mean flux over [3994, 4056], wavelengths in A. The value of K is 1.12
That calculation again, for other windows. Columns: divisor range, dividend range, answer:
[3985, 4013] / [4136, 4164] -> 1.09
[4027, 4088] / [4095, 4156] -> 1.12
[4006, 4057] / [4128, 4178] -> 1.07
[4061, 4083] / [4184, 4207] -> 1.08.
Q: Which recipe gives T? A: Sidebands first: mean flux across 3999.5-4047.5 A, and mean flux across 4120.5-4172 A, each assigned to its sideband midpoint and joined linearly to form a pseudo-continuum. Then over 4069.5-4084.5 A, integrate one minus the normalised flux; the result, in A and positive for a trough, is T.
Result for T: 0.7 A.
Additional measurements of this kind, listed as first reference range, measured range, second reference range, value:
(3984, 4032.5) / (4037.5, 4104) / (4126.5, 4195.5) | 3.0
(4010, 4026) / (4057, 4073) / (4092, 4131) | 3.7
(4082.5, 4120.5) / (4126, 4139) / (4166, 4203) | 0.1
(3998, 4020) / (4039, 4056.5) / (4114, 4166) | 2.1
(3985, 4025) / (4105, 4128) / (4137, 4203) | -2.5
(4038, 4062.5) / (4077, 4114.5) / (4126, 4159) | -4.2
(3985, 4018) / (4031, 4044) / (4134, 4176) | 0.7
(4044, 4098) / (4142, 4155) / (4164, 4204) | 0.1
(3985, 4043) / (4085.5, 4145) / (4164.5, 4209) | -4.0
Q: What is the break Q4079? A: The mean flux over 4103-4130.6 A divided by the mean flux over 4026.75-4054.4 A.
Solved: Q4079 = 1.20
